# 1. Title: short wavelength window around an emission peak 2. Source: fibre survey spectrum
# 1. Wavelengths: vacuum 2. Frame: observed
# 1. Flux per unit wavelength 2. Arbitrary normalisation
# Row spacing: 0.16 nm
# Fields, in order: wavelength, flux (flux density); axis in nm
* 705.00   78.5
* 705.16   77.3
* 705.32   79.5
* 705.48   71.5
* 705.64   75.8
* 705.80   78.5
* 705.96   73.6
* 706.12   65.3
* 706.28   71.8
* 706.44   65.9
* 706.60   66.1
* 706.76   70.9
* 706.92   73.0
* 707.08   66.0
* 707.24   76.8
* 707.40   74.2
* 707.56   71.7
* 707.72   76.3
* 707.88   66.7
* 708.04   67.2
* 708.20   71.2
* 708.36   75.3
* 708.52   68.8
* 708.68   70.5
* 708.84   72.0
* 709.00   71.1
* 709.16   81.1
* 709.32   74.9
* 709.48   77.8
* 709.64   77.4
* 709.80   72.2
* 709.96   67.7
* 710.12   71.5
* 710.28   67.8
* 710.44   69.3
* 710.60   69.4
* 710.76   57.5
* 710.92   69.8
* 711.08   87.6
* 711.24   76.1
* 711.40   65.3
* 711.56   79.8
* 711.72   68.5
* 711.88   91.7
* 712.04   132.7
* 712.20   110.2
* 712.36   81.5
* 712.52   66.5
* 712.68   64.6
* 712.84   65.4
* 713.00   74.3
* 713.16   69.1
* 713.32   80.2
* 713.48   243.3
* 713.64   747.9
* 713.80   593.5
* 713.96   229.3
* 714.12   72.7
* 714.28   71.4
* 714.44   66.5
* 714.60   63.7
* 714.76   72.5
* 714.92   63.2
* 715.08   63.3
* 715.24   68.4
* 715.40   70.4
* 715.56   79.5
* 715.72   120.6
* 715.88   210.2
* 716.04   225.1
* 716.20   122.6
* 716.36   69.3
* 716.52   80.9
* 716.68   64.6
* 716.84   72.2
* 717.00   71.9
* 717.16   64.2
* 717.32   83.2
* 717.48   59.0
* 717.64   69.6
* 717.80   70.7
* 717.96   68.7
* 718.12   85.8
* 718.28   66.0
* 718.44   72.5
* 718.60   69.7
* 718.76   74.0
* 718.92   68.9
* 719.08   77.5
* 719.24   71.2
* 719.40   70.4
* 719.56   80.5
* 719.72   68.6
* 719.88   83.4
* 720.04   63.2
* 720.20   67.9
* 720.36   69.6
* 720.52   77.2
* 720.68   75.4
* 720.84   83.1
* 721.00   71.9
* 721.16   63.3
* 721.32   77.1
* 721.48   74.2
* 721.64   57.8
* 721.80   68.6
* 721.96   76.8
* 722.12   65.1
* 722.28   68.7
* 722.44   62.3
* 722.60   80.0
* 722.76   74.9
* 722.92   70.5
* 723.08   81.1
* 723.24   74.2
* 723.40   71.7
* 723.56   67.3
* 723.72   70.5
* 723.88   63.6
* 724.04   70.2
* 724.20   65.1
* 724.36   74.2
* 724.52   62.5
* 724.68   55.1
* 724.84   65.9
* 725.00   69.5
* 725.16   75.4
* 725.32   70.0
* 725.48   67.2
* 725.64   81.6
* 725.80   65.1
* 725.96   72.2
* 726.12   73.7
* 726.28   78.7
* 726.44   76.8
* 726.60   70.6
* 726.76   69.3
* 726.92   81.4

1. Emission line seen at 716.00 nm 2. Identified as [N II] 6583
